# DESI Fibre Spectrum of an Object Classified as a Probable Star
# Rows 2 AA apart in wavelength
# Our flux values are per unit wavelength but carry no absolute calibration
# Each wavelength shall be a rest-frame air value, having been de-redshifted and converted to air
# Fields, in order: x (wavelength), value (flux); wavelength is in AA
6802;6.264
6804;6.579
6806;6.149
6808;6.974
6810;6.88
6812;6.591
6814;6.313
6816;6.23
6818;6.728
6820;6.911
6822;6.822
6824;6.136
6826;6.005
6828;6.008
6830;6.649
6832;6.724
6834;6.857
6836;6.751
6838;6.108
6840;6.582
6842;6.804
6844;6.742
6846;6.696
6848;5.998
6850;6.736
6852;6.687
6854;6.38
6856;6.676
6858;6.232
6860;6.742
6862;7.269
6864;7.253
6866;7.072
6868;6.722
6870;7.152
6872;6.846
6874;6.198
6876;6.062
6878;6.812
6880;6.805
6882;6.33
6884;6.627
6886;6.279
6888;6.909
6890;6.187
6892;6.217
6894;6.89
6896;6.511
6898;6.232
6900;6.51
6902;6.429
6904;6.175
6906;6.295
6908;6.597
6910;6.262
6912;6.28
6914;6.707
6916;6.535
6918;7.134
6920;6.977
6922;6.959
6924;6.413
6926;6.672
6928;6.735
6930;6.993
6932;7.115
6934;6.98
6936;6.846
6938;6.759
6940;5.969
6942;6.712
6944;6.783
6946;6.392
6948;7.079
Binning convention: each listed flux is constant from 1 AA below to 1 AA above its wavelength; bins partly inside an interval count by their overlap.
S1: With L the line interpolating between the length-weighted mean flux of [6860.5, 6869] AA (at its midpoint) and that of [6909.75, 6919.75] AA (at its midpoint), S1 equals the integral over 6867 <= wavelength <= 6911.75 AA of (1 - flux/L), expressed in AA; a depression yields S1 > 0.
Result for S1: 2.3 AA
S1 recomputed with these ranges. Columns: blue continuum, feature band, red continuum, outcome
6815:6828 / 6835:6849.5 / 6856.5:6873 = 0.3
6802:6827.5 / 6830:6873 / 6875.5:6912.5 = -1.6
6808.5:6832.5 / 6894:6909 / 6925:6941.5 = 0.6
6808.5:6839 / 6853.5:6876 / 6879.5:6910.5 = -0.9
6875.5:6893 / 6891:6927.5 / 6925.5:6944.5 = 0.4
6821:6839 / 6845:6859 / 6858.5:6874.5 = 0.5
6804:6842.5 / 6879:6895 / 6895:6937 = 0.2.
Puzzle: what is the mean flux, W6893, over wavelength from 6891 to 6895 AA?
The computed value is 6.55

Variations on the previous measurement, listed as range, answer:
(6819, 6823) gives 6.87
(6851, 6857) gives 6.58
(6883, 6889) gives 6.6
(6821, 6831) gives 6.32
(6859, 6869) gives 7.01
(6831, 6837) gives 6.78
